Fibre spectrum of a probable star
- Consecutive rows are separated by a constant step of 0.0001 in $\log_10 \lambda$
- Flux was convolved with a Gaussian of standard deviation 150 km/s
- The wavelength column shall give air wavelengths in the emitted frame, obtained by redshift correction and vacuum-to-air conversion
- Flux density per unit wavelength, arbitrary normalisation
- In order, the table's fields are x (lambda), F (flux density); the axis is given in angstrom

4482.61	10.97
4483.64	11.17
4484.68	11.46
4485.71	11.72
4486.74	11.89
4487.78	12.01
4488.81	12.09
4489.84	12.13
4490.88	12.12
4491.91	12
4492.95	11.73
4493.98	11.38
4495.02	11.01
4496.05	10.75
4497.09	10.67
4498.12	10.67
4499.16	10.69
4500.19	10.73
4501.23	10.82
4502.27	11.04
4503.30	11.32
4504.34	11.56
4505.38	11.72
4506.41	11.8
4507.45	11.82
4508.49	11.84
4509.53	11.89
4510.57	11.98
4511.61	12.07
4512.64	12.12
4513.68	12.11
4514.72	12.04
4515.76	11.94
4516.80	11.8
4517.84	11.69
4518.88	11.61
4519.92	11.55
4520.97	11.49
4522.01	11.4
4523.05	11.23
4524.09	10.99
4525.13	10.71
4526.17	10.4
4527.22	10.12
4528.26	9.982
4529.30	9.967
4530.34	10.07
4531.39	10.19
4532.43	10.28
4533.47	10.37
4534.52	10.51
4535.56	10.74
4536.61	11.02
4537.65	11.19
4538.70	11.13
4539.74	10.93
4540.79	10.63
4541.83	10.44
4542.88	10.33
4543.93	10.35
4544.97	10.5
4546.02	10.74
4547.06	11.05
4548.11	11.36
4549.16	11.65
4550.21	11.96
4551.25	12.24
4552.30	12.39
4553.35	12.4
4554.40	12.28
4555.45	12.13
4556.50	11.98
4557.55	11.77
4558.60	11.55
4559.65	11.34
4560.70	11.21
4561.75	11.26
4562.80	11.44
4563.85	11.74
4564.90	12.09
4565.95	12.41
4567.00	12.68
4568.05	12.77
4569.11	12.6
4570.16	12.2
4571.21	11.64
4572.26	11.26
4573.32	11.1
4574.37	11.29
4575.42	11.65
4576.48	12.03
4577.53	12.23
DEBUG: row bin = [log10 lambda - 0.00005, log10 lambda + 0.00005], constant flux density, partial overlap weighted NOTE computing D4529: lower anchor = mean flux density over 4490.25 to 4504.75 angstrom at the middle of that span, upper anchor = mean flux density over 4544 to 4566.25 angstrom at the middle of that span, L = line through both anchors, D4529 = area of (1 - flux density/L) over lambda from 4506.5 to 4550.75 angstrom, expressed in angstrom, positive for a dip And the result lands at 1.27 angstrom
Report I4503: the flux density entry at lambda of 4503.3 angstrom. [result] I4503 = 11.32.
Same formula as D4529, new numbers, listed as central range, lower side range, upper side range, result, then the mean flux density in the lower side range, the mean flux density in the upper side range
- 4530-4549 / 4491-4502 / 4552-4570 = 1.6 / 11.1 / 12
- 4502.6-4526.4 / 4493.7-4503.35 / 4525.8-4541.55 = -2.0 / 10.9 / 10.5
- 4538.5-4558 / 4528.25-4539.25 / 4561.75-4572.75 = -0.3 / 10.5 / 12.1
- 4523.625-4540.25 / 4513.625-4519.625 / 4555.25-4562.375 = 1.7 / 11.8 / 11.6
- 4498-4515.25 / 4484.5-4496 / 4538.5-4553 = 0.0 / 11.7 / 11.1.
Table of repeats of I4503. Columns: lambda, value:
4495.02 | 11.01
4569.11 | 12.6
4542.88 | 10.33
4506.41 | 11.8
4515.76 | 11.94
